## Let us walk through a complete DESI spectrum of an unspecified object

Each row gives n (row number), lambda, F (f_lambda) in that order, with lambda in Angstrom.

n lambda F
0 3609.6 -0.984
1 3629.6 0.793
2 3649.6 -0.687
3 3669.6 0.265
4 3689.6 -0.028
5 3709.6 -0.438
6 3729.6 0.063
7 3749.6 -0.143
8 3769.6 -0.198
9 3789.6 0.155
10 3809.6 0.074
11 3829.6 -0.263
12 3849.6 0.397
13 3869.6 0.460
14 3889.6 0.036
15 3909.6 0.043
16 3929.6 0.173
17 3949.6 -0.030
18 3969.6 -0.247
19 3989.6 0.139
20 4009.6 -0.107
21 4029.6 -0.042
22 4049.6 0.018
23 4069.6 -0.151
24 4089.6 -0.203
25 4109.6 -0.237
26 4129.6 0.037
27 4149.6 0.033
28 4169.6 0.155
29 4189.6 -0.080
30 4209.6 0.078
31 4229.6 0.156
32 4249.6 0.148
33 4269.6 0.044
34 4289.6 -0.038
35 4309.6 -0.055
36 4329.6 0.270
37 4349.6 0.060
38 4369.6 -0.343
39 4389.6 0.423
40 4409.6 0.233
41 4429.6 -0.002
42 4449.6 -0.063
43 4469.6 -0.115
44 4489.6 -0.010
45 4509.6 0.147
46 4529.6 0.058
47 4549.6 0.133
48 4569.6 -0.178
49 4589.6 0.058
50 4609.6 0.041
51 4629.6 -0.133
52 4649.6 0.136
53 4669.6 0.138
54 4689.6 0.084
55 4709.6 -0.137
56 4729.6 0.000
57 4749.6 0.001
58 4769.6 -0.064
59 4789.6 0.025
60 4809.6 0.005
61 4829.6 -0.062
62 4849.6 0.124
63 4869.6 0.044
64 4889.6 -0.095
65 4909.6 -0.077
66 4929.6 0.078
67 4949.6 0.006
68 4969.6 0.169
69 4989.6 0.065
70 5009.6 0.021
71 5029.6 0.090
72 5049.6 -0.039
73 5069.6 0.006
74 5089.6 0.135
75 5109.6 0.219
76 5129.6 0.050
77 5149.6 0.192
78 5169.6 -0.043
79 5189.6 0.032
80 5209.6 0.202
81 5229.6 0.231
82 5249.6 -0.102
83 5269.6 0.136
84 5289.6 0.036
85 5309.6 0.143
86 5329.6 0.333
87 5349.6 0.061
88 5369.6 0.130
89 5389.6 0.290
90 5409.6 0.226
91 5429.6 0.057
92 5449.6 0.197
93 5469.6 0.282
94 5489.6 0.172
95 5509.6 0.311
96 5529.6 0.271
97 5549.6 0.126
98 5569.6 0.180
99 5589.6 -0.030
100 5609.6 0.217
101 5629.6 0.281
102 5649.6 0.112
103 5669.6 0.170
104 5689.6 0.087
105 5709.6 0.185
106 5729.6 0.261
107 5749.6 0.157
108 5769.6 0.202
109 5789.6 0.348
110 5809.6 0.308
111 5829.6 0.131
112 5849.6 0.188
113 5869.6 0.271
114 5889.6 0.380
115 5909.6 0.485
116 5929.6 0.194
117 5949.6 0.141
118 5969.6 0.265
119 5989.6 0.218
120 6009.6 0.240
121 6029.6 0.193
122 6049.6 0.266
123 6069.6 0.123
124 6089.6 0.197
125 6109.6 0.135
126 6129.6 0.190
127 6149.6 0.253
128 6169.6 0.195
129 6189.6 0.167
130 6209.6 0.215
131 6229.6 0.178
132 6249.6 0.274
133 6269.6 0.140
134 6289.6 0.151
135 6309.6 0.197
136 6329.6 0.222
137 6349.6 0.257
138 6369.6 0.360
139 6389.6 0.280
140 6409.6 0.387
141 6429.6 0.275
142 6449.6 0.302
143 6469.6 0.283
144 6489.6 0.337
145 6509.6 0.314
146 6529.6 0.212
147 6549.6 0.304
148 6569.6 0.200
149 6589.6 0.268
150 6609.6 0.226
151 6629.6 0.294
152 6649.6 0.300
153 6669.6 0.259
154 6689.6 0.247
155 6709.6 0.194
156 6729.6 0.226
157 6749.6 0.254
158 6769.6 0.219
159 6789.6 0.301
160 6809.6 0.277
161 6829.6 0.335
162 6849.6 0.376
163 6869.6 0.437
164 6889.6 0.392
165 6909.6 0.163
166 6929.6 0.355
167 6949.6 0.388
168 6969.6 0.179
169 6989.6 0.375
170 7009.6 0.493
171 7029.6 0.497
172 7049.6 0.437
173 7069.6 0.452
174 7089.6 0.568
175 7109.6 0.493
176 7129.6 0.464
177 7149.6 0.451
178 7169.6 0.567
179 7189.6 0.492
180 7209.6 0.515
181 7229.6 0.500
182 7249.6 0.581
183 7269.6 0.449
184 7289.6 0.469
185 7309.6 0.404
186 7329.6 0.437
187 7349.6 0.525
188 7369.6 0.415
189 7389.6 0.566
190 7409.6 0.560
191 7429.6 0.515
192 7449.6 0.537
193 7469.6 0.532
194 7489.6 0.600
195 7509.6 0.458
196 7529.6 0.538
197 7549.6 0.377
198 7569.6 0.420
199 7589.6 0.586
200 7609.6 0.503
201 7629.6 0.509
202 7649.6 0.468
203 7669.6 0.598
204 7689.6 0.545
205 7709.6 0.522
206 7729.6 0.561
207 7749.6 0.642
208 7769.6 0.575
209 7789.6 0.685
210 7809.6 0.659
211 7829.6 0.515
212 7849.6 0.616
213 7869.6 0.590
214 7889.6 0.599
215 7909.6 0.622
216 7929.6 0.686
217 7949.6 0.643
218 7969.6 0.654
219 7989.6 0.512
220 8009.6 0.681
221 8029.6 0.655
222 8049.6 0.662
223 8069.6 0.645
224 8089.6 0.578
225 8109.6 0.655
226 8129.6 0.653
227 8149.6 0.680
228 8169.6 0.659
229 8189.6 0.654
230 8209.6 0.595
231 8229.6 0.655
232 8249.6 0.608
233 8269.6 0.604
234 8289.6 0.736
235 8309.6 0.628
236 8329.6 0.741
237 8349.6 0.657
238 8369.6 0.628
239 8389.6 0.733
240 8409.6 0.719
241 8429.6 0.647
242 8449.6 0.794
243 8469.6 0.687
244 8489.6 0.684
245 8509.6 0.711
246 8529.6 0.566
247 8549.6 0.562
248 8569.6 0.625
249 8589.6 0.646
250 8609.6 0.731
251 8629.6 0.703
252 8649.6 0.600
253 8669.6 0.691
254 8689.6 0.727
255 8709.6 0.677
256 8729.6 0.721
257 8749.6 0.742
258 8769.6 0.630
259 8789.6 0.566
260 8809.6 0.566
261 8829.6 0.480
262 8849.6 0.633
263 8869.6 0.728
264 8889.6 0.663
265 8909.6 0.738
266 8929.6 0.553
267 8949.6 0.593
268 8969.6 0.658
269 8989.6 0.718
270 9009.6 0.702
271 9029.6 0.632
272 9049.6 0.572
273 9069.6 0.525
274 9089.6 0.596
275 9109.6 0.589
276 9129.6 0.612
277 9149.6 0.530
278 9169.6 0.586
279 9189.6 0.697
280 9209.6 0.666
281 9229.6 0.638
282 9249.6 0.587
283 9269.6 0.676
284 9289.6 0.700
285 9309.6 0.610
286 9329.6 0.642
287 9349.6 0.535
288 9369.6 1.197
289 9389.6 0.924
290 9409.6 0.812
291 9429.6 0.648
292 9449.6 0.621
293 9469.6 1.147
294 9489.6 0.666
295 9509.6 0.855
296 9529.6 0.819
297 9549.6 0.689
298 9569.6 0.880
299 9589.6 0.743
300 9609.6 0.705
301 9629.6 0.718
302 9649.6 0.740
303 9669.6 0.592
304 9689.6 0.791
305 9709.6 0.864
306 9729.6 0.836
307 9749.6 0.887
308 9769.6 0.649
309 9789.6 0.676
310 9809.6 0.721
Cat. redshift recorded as 0.756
